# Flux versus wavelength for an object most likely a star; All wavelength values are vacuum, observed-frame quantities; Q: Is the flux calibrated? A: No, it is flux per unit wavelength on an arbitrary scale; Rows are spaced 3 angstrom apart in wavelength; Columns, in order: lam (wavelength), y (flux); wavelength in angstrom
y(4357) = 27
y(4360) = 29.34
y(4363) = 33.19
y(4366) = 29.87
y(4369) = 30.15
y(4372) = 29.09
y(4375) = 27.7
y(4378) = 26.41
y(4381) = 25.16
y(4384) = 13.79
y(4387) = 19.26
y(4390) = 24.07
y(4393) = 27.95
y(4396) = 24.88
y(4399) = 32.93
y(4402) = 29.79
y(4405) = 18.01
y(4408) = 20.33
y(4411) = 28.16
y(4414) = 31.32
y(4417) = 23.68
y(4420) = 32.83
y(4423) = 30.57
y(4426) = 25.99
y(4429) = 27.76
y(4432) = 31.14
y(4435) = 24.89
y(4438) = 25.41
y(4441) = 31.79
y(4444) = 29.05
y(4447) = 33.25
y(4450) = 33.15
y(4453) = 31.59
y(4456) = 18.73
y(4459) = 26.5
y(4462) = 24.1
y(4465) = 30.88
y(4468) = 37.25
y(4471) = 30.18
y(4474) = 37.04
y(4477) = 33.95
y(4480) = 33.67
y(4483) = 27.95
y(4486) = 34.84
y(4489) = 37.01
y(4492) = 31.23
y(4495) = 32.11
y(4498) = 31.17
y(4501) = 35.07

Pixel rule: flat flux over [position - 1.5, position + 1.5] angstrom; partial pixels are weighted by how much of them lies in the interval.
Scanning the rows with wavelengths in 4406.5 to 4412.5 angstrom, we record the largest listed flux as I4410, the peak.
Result 28.16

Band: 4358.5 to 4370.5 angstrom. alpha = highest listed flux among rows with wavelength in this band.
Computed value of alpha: 33.19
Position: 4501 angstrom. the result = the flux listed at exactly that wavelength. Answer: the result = 35.07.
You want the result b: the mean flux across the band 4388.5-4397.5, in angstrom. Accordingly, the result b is 25.6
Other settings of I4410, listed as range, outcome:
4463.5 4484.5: 37.25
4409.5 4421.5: 32.83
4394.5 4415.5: 32.93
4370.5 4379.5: 29.09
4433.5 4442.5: 31.79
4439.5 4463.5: 33.25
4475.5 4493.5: 37.01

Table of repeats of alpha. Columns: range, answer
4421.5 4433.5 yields 31.14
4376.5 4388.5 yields 26.41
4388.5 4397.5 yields 27.95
